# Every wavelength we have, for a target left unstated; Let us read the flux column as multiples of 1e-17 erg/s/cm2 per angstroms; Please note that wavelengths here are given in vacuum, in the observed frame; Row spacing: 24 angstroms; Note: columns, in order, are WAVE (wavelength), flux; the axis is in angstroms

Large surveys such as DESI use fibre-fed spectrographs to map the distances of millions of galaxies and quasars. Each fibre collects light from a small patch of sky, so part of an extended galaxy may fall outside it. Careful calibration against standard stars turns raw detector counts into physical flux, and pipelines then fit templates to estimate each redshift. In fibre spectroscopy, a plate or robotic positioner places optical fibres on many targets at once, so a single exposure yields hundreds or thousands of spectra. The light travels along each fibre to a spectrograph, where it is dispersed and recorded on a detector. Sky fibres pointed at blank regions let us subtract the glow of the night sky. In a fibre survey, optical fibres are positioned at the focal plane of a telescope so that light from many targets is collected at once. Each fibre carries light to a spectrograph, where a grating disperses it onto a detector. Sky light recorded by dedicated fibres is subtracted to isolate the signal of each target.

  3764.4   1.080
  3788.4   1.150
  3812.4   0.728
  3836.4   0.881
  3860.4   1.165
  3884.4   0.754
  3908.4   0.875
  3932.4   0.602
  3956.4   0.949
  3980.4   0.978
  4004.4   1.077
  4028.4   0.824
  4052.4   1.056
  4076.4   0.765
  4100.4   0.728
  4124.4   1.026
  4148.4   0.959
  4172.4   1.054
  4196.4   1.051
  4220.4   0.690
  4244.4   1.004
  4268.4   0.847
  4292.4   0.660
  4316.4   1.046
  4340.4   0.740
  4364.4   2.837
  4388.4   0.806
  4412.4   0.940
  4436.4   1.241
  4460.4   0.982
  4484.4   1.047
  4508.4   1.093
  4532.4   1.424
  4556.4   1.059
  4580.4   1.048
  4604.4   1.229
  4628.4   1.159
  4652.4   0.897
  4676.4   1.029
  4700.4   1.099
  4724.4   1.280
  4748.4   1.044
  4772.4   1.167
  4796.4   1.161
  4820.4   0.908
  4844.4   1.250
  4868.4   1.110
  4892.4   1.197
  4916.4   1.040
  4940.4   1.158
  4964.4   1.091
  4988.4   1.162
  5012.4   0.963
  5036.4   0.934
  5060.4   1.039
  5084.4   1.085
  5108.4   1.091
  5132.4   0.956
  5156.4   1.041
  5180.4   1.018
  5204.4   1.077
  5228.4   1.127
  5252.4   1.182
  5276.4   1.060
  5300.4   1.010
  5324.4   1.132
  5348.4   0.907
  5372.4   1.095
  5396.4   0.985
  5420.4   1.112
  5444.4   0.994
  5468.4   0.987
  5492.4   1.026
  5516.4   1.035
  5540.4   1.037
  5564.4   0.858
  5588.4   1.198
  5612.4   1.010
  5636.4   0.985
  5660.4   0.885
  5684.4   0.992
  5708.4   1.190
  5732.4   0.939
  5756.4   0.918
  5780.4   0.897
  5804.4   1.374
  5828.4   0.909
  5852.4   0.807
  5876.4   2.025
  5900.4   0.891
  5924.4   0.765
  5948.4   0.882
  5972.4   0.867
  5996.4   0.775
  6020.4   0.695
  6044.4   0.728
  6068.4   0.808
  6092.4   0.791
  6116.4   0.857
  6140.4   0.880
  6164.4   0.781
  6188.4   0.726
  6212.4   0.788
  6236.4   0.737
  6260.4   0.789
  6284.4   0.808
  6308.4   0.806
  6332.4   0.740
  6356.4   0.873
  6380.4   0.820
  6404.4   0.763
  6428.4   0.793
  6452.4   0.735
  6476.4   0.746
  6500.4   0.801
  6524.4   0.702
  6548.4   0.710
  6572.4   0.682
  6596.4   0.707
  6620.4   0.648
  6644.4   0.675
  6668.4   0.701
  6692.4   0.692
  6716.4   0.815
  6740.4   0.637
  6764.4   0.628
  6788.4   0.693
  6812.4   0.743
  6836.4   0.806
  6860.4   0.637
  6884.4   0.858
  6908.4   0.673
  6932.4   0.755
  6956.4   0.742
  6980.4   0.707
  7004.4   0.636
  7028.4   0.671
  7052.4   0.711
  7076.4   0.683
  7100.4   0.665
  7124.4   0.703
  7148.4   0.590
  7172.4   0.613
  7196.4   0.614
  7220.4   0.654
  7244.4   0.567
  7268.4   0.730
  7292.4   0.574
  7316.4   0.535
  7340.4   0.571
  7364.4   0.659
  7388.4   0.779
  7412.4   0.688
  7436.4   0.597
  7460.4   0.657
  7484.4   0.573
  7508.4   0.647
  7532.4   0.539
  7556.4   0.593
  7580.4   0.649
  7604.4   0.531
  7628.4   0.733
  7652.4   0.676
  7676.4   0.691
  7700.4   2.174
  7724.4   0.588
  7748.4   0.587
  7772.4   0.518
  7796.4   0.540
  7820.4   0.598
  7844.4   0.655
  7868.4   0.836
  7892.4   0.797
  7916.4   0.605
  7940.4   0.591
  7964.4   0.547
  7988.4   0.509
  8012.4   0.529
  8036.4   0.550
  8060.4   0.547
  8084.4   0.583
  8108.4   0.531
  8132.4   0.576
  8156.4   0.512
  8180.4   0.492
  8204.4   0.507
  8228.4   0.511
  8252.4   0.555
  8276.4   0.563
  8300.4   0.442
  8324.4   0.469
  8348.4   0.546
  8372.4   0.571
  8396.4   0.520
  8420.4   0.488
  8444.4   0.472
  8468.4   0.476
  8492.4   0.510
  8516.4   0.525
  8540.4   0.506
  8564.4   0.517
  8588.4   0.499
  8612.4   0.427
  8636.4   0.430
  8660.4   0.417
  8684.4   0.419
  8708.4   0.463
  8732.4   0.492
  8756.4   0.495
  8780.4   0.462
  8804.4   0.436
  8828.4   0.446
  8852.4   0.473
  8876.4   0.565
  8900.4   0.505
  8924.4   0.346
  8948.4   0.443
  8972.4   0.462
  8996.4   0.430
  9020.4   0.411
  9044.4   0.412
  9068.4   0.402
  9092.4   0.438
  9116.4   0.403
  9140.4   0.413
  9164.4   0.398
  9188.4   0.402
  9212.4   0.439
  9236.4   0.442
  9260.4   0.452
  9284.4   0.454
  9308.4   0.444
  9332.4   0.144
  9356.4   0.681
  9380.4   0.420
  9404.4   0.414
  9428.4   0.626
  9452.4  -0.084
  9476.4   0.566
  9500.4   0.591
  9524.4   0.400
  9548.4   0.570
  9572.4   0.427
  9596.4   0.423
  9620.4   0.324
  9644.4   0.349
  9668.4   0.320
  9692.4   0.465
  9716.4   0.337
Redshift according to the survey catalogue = 0.171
